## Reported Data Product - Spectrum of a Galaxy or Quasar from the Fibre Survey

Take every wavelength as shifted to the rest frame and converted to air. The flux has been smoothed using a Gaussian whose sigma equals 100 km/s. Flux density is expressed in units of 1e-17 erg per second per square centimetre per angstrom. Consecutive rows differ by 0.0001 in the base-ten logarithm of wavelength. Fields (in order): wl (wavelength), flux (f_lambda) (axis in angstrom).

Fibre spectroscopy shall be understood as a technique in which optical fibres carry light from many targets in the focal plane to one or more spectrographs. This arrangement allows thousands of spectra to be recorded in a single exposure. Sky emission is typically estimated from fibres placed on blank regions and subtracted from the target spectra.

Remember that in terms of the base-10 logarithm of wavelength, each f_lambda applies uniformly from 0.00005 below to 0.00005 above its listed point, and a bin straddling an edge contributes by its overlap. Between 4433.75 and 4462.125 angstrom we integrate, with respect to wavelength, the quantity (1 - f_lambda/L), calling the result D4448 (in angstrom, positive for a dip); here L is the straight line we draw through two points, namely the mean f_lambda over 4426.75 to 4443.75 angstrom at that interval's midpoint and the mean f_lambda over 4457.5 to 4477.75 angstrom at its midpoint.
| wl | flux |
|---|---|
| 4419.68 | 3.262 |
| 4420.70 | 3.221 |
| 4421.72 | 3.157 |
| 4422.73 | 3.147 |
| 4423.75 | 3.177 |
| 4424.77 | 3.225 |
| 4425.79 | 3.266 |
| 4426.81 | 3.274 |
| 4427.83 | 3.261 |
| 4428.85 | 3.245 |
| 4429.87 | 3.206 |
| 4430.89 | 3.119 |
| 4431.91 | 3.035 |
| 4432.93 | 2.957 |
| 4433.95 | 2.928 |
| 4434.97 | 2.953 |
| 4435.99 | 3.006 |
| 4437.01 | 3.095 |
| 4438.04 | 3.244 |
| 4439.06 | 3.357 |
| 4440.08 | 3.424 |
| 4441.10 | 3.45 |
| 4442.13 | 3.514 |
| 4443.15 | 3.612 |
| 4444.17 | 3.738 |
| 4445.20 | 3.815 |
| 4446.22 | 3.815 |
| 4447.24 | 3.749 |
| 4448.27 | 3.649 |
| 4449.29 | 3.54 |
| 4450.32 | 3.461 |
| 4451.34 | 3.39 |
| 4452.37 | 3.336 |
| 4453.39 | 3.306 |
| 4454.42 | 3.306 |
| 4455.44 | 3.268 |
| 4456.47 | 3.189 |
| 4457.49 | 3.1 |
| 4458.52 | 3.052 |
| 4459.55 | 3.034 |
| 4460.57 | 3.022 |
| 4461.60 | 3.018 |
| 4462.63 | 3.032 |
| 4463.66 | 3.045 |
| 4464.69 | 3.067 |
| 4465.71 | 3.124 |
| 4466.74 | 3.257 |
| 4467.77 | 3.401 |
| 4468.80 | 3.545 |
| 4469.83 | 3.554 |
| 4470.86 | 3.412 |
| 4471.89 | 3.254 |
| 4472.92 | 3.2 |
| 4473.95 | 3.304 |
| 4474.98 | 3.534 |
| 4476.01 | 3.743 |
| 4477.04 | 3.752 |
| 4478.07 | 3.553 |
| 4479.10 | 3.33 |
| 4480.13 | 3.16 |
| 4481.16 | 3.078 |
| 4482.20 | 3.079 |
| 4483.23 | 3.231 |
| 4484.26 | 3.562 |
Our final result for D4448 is -0.85 angstrom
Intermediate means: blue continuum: 3.22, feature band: 3.34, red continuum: 3.28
